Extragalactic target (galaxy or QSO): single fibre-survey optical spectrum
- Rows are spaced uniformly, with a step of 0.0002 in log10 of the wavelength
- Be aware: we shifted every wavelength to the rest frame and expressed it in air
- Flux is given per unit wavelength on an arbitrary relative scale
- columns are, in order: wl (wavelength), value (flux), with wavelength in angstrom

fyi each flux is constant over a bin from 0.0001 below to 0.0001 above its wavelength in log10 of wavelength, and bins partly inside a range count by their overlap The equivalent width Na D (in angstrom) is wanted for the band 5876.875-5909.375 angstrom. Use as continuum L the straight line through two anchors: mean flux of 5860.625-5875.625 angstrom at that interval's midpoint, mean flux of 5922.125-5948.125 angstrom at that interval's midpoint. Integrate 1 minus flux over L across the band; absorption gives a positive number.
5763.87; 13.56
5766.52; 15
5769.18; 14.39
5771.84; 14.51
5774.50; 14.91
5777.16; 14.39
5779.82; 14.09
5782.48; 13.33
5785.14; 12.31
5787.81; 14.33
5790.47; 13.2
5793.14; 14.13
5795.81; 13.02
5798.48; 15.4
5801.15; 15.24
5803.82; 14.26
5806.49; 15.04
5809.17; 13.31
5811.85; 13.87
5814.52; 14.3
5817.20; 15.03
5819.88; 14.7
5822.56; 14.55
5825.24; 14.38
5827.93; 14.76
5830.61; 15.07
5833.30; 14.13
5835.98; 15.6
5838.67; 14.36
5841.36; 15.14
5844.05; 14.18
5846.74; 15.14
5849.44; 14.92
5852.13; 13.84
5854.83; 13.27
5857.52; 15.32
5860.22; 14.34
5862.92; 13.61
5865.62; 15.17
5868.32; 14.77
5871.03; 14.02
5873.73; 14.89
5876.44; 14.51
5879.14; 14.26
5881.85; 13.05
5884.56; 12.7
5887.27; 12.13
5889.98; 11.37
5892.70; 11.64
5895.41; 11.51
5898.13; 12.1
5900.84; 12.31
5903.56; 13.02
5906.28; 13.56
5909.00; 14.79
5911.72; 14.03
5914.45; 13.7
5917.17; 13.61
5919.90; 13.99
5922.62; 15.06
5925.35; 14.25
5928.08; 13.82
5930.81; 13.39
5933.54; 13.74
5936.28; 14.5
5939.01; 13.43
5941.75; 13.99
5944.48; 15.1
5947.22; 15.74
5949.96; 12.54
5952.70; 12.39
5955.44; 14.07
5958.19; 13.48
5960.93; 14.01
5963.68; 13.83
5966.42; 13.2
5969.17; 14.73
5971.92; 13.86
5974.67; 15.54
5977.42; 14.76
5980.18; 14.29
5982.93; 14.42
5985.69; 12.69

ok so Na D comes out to 3.8 angstrom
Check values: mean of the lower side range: 14.5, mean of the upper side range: 14.3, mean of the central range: 12.7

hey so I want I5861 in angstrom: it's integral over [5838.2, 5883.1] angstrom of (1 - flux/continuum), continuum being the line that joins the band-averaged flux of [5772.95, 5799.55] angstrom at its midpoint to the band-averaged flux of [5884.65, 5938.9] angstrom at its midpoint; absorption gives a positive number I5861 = -2.9 angstrom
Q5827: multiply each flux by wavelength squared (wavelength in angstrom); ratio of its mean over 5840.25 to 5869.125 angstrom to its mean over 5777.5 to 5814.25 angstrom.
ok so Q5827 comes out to 1.06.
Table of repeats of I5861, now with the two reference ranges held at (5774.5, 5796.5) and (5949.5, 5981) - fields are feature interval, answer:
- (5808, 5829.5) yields -1.0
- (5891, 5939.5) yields 1.4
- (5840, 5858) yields -1.0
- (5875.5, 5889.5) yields 0.7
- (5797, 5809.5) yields -0.9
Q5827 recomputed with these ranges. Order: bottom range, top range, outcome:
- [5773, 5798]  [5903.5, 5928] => 1.06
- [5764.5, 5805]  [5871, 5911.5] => 0.96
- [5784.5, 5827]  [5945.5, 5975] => 1.03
